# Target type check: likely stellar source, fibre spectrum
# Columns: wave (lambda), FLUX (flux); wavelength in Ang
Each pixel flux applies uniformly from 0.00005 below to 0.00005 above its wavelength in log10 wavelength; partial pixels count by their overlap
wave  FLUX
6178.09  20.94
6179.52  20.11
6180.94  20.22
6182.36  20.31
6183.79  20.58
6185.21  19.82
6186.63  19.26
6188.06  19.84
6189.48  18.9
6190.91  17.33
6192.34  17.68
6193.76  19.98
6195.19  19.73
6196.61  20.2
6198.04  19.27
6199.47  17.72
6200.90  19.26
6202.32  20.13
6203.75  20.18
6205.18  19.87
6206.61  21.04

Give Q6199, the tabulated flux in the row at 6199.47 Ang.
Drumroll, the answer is 17.72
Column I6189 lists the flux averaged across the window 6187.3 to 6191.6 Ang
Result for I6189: 18.7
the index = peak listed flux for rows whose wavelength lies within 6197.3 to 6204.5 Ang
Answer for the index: 20.18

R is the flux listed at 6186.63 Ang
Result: 19.26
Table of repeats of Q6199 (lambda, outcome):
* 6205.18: 19.87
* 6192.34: 17.68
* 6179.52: 20.11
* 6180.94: 20.22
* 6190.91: 17.33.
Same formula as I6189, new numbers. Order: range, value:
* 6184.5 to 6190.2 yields 19.5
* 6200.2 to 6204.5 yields 19.9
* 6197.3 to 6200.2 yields 18.5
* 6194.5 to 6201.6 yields 19.2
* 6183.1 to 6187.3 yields 19.9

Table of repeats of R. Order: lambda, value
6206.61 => 21.04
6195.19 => 19.73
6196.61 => 20.2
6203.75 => 20.18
